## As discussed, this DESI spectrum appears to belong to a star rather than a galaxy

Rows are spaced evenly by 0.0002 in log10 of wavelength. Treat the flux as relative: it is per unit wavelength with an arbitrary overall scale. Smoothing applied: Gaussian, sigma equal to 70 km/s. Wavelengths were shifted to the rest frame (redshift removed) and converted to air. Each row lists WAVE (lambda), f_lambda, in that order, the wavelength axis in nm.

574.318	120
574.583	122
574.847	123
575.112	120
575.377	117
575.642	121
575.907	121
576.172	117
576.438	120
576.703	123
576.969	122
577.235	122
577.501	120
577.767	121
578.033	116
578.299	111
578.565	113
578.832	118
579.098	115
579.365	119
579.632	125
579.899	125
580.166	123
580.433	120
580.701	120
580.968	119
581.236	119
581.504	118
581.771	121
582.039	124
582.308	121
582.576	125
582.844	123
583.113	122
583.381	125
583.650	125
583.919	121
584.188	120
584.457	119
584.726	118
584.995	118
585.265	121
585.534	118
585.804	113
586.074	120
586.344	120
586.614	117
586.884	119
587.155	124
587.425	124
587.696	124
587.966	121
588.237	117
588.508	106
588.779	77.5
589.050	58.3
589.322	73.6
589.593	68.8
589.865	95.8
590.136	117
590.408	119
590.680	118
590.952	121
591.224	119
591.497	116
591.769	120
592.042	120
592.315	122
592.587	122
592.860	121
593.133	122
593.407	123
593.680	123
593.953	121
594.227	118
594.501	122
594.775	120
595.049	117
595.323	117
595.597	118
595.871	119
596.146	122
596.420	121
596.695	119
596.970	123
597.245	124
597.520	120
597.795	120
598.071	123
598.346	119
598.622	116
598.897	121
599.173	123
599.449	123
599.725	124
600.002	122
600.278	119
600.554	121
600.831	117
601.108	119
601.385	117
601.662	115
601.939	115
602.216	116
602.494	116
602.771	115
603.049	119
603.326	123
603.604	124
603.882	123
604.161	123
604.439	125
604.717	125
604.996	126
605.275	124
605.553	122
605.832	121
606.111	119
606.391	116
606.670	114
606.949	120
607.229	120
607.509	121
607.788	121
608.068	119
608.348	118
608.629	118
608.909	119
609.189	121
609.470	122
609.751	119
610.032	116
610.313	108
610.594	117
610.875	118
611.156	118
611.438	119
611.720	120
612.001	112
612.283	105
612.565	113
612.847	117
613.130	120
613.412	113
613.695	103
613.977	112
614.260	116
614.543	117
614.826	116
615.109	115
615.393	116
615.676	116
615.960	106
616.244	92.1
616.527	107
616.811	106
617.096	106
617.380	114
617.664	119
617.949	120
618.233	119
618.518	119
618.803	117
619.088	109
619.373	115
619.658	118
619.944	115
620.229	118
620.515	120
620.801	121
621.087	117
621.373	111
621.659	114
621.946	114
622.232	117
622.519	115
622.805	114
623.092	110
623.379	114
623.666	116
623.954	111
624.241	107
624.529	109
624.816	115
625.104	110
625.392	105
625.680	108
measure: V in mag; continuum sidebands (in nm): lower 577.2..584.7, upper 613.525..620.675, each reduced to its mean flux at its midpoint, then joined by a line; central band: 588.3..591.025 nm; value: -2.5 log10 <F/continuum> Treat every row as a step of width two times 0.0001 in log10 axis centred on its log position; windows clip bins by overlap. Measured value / 0.24 mag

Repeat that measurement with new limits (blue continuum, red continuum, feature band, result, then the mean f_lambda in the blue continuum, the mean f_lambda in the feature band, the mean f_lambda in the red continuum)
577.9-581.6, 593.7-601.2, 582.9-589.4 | 0.05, 119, 114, 120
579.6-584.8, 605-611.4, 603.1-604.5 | -0.04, 122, 123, 119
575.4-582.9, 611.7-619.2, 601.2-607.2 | -0.05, 120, 120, 113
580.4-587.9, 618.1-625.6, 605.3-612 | -0.02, 121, 118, 114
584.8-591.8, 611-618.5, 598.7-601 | -0.09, 110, 121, 113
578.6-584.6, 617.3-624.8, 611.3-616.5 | 0.03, 121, 113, 115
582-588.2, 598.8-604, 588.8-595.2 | 0.08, 121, 111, 120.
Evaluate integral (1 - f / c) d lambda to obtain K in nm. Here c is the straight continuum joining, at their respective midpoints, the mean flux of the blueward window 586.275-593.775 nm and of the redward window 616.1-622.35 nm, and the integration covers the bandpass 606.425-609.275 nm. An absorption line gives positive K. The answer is -0.15 nm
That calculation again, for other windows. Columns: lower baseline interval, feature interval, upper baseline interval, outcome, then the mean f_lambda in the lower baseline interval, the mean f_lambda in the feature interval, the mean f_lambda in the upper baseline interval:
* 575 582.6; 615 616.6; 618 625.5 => 0.090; 120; 109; 114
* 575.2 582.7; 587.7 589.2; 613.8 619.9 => 0.254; 120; 98.2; 113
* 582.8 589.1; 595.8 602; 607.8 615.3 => -0.223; 116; 120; 116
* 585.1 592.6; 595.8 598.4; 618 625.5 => -0.216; 111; 121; 114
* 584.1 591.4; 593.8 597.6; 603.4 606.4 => -0.126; 111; 120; 123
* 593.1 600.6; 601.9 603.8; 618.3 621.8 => 0.015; 121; 119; 116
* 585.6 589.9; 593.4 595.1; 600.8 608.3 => -0.148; 105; 121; 120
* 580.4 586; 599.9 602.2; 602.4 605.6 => 0.076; 120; 118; 122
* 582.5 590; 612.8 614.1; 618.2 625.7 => 0.009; 112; 113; 114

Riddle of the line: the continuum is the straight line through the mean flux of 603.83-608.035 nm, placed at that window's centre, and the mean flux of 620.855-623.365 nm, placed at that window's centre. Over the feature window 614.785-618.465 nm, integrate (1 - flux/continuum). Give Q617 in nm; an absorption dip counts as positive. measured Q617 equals 0.15 nm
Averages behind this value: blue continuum 121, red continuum 114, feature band 112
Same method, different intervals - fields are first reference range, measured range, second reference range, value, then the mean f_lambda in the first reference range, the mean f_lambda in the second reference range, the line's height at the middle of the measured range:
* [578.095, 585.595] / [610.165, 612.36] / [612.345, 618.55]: -0.026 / 120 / 113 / 114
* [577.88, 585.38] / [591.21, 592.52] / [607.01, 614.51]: -0.008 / 120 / 116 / 119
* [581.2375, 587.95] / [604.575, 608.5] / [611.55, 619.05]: -0.179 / 121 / 113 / 115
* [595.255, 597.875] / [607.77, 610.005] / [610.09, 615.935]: -0.067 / 120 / 114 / 116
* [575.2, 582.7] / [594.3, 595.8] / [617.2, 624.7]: -0.010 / 120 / 115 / 118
